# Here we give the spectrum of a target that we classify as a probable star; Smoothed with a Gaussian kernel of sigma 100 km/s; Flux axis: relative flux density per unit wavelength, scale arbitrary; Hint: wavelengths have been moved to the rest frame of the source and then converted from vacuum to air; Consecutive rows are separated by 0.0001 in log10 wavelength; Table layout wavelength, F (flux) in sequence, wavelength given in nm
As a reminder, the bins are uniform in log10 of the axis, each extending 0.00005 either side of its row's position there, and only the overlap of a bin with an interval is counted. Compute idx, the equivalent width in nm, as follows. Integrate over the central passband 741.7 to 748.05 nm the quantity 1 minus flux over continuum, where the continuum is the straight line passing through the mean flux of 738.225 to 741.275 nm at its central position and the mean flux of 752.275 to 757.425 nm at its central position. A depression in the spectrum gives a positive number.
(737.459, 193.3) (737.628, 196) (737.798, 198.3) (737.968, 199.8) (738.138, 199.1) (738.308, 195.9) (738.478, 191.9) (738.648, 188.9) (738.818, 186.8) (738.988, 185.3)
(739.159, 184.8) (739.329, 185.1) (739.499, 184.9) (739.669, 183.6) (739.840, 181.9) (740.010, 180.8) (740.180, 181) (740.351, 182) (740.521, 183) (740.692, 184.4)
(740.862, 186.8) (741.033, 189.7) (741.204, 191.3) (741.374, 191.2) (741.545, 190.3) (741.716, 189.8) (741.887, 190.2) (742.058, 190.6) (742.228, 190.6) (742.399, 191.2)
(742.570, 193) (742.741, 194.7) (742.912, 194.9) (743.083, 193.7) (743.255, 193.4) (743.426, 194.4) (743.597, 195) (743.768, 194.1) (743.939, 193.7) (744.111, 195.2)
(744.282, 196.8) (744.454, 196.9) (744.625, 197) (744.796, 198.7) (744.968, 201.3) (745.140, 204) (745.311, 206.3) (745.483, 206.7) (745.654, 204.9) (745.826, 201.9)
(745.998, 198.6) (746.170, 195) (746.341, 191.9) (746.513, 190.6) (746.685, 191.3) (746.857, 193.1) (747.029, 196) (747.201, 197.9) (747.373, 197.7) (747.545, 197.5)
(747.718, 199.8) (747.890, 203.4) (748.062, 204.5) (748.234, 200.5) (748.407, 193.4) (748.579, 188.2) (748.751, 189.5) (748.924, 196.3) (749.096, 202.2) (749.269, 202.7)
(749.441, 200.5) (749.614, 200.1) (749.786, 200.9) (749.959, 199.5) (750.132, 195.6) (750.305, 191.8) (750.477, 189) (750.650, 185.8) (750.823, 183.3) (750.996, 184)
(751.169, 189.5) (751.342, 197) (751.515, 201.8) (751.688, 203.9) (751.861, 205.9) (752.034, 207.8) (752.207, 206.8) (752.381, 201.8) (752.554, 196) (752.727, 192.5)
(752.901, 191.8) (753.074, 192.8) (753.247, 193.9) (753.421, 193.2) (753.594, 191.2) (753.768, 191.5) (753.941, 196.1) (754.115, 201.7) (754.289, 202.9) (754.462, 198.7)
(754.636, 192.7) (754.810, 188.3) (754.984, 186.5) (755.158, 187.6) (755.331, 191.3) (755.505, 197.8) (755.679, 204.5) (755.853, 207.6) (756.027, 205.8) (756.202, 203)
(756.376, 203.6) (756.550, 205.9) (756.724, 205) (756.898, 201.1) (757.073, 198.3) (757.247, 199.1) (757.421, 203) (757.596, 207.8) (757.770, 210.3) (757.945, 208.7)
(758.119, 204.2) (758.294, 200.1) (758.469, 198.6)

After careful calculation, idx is -0.22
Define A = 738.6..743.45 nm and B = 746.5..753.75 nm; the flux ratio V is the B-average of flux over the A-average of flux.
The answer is 1.04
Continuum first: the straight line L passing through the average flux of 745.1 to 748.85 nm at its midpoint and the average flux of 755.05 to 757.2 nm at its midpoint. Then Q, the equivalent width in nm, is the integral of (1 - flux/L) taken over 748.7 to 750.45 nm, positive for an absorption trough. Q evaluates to 0.01 nm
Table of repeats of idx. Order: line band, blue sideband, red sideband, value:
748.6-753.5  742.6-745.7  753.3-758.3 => 0.06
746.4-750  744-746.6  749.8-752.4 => 0.00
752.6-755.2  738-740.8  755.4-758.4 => 0.09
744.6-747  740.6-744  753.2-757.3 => -0.07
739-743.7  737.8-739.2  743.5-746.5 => 0.15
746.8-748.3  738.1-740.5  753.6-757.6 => -0.05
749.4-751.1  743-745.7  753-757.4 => 0.04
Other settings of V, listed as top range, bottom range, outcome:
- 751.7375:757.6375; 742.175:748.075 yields 1.01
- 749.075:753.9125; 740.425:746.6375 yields 1.01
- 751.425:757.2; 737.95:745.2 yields 1.04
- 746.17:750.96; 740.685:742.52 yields 1.03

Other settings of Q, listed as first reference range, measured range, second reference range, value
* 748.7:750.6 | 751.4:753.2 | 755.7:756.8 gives 0.00 nm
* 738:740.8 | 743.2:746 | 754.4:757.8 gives -0.12 nm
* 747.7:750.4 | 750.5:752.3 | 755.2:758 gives 0.03 nm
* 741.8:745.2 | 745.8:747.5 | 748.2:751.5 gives -0.01 nm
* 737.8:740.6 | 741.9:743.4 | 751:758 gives -0.02 nm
